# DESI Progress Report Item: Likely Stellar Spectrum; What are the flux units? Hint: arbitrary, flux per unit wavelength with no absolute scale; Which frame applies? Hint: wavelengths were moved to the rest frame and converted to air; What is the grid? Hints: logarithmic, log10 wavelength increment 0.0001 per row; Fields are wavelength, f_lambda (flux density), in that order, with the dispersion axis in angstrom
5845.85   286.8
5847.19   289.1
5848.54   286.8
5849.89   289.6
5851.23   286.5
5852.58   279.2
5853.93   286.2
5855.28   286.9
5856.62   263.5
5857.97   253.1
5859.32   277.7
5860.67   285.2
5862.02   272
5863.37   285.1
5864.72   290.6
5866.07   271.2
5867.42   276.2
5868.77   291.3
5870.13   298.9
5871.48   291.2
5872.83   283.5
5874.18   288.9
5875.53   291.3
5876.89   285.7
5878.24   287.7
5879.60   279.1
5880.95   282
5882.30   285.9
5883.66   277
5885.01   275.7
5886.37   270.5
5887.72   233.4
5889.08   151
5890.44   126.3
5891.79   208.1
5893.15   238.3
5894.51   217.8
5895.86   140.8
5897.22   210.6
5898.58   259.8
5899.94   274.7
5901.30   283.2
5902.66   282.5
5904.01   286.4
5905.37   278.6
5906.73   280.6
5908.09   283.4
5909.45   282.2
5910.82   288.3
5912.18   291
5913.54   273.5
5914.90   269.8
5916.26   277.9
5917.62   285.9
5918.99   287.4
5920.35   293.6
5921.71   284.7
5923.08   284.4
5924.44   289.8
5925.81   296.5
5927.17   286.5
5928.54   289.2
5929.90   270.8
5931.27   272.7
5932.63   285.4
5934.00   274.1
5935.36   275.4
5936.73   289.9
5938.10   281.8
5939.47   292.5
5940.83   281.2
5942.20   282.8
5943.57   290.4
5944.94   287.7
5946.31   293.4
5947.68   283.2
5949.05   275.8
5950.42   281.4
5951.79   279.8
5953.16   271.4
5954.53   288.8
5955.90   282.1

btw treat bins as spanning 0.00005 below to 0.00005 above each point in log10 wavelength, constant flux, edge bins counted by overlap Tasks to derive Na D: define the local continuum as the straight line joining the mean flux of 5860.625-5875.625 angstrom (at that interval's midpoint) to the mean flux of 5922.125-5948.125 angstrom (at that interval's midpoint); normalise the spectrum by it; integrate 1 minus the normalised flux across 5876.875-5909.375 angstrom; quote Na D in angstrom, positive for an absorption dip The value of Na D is 4.0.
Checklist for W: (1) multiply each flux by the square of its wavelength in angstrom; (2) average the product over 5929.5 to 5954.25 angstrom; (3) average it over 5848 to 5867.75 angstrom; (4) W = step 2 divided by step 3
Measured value 1.0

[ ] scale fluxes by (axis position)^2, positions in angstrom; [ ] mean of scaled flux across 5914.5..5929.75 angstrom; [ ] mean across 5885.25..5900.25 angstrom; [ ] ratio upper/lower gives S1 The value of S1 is 1.4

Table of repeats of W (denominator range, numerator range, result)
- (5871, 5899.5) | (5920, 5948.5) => 1.17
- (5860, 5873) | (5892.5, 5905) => 0.87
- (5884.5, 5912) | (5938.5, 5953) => 1.18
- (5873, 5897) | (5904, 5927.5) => 1.18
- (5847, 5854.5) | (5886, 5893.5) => 0.71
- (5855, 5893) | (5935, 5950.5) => 1.10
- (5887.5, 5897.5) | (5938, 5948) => 1.55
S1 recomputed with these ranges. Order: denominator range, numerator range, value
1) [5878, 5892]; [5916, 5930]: 1.20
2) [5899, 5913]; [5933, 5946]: 1.02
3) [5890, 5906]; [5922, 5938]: 1.21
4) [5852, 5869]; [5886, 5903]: 0.80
